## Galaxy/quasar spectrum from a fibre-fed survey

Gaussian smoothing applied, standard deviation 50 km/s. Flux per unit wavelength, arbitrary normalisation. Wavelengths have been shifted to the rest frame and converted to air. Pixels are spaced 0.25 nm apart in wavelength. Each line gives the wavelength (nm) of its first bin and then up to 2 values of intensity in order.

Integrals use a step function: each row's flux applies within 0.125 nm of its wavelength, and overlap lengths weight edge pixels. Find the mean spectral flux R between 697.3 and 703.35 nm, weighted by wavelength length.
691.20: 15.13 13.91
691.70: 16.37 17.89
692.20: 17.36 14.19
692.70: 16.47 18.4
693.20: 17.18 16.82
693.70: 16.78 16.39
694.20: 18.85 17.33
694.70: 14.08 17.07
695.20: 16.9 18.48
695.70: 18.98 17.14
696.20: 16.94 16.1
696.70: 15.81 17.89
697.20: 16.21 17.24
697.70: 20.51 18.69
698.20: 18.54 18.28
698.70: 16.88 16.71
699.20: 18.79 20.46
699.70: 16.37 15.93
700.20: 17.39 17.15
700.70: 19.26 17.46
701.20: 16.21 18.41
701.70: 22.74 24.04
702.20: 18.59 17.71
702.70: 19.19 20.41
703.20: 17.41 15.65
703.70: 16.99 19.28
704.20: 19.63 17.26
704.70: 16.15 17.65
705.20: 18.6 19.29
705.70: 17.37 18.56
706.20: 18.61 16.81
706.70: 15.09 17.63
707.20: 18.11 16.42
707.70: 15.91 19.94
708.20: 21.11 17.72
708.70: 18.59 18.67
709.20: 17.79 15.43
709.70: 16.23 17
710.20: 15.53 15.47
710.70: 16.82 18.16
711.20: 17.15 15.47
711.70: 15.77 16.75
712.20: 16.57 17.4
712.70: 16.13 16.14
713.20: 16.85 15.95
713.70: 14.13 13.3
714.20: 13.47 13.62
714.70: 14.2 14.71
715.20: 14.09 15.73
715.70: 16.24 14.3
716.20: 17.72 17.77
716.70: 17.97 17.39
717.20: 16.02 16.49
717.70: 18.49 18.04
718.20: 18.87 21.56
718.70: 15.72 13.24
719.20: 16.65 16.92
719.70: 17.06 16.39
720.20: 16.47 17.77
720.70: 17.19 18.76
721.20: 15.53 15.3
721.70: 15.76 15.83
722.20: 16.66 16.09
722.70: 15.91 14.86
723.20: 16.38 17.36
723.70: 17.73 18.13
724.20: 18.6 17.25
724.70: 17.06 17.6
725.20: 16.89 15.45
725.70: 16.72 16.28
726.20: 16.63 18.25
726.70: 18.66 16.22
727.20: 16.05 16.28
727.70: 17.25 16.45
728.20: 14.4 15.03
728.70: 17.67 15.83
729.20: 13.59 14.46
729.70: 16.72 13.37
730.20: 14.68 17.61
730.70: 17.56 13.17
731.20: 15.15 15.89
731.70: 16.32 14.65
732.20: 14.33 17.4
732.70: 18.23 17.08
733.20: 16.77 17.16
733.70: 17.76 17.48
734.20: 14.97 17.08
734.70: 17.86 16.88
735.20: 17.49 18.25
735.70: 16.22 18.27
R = 18.5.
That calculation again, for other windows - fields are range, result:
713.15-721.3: 16.3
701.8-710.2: 18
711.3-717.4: 15.8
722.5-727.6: 16.9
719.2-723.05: 16.5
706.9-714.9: 16.5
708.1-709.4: 18.5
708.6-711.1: 17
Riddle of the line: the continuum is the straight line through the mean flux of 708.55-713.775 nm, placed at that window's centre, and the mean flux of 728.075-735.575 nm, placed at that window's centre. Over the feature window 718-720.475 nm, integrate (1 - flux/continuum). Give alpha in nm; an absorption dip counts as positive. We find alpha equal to -0.096 nm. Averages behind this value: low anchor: 16.6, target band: 17.1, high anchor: 16.2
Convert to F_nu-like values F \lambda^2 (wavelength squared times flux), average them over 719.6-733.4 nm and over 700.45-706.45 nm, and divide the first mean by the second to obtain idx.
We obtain 0.95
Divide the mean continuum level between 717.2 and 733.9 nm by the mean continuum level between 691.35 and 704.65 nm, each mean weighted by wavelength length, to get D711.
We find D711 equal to 0.9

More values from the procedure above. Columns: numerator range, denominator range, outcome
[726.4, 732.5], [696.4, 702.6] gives 0.87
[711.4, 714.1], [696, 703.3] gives 0.87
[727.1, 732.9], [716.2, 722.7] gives 0.93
